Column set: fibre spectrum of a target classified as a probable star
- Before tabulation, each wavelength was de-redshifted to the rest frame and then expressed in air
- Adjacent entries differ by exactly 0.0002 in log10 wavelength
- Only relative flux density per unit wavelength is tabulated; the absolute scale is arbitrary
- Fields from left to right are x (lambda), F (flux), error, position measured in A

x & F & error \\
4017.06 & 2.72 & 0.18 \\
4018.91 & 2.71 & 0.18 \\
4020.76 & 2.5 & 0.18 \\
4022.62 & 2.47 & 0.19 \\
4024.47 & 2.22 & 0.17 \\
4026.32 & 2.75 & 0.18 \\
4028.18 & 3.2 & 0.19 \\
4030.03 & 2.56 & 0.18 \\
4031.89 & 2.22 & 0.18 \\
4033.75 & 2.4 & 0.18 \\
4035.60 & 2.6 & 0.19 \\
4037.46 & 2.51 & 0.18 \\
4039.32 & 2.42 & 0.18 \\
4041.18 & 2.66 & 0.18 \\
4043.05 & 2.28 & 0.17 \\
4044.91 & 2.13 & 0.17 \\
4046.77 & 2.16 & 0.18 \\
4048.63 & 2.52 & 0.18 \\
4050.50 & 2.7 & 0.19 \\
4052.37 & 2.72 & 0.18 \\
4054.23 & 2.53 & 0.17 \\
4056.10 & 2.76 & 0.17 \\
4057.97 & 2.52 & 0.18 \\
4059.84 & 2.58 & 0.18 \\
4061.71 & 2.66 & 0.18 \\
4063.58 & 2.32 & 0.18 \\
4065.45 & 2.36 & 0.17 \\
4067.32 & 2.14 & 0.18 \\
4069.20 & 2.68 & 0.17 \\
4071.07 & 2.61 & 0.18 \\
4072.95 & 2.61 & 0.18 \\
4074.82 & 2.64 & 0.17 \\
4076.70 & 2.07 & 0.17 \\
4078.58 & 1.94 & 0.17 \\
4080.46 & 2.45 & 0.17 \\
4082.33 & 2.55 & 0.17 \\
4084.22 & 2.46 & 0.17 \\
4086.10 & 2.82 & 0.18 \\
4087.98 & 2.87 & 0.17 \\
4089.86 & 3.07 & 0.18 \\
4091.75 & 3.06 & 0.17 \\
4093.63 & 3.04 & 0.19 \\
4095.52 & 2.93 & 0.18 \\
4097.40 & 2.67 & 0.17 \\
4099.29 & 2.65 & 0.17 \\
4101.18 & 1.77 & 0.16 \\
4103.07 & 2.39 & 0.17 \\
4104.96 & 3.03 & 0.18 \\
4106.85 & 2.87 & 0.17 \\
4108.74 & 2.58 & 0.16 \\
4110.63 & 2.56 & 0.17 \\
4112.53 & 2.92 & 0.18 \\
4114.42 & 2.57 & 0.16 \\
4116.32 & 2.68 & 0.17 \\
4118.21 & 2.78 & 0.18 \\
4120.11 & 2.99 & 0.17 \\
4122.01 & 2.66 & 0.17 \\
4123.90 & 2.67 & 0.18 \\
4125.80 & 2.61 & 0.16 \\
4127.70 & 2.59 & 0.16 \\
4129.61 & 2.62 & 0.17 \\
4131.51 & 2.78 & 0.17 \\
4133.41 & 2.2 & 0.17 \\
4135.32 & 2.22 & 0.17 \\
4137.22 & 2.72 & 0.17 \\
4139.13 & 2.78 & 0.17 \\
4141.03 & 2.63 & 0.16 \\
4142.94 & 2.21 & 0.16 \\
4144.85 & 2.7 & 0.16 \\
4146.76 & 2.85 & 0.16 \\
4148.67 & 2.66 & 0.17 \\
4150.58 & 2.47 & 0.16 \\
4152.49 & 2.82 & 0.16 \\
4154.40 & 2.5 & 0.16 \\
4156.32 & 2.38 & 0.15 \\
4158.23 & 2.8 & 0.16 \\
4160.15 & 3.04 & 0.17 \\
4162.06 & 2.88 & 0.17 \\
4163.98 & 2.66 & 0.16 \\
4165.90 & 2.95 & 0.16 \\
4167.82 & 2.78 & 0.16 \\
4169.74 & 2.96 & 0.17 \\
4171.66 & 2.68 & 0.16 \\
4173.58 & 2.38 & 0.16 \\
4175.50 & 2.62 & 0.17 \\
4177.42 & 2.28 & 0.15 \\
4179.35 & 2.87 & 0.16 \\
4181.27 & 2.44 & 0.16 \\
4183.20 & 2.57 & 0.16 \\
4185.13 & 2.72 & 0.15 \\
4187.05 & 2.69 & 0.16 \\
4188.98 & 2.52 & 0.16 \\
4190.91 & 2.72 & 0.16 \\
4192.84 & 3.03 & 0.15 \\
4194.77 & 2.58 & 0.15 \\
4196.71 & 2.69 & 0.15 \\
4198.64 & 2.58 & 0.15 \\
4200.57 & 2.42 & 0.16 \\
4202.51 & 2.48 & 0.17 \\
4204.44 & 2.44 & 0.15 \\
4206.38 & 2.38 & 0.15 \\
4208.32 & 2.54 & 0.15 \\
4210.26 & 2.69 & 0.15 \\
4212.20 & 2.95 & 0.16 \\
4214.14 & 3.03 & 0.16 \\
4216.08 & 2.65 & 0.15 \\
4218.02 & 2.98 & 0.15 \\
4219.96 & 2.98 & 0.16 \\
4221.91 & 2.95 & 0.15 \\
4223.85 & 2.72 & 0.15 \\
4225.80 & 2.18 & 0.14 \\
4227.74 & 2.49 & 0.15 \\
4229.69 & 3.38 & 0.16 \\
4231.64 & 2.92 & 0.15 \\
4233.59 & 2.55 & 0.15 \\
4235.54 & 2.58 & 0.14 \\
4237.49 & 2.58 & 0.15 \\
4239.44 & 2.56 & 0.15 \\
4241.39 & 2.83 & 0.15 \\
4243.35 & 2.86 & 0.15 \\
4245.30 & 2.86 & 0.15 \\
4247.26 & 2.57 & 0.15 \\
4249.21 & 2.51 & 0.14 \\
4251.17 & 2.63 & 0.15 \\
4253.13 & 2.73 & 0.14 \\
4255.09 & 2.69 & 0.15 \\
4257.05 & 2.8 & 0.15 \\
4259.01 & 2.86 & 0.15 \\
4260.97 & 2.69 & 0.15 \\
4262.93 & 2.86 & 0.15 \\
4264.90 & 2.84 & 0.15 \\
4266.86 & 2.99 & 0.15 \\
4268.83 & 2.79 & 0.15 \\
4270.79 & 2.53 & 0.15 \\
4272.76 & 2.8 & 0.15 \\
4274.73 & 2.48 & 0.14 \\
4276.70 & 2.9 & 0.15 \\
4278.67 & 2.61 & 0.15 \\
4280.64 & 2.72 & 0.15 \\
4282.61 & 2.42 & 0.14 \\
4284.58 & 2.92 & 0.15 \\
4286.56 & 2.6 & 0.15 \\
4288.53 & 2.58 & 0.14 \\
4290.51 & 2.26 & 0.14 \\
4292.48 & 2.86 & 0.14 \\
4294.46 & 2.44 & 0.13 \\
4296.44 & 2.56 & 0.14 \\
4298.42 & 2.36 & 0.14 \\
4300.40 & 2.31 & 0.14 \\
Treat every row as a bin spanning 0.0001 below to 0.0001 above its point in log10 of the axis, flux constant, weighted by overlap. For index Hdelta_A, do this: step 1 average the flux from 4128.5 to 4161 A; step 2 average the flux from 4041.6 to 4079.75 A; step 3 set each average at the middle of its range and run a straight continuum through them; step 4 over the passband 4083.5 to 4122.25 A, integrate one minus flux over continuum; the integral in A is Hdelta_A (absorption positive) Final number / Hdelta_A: -3.2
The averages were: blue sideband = 2.45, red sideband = 2.61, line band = 2.73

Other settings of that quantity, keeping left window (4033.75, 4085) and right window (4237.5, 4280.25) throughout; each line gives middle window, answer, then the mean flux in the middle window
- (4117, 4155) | -0.9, 2.62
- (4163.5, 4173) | -0.7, 2.8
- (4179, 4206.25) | 0.3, 2.61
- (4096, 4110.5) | -0.3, 2.58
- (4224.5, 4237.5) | 0.1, 2.68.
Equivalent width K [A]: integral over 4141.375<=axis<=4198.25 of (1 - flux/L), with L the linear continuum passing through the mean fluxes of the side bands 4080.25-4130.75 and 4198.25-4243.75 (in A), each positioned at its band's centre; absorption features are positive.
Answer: 0.6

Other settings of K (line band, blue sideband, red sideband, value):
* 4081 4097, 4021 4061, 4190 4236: -1.6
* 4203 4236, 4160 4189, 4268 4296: -0.8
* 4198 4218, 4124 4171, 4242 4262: 0.5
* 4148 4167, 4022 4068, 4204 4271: -0.6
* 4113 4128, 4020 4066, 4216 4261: -0.6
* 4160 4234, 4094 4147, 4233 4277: -0.6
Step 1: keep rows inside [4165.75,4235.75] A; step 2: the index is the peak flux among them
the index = 3.38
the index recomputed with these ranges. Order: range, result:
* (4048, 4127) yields 3.07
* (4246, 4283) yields 2.99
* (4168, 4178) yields 2.96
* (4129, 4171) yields 3.04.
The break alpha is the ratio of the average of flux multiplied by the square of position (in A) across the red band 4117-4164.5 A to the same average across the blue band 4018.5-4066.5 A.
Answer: 1.1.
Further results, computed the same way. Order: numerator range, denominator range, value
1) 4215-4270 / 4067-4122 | 1.12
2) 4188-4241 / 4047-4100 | 1.11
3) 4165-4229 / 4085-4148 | 1.03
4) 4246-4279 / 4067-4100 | 1.13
